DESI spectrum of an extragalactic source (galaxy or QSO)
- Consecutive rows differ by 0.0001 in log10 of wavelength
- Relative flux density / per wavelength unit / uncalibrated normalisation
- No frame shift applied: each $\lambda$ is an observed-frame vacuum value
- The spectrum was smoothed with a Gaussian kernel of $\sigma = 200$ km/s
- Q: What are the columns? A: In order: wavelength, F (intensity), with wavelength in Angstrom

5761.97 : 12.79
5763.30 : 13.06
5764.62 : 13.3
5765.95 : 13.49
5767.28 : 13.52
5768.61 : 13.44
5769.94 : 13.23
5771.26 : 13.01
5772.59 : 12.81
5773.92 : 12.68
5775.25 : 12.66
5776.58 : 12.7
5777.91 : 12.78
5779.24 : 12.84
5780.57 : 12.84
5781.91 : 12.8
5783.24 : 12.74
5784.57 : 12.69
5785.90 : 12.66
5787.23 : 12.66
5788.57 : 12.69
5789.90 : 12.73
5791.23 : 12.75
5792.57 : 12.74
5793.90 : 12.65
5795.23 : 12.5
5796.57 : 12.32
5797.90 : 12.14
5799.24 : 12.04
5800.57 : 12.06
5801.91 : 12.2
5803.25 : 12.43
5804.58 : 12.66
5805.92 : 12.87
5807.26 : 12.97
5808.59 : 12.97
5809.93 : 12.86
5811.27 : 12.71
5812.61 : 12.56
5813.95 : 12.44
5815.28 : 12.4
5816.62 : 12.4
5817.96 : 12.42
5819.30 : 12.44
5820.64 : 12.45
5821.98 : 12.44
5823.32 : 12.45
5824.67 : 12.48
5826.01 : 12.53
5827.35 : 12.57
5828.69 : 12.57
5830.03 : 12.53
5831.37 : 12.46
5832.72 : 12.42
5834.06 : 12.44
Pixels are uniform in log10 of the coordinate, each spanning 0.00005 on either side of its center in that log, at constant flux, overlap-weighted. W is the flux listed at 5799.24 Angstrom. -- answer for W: 12.04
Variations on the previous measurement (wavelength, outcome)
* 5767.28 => 13.52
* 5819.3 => 12.44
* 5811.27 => 12.71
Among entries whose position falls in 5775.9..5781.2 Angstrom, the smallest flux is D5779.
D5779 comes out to 12.7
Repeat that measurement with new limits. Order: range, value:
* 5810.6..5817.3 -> 12.4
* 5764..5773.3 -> 12.81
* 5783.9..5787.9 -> 12.66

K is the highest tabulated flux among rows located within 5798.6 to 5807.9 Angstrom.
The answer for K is 12.97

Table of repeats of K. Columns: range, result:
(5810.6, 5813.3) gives 12.71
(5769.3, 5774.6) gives 13.23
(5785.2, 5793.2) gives 12.75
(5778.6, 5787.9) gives 12.84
